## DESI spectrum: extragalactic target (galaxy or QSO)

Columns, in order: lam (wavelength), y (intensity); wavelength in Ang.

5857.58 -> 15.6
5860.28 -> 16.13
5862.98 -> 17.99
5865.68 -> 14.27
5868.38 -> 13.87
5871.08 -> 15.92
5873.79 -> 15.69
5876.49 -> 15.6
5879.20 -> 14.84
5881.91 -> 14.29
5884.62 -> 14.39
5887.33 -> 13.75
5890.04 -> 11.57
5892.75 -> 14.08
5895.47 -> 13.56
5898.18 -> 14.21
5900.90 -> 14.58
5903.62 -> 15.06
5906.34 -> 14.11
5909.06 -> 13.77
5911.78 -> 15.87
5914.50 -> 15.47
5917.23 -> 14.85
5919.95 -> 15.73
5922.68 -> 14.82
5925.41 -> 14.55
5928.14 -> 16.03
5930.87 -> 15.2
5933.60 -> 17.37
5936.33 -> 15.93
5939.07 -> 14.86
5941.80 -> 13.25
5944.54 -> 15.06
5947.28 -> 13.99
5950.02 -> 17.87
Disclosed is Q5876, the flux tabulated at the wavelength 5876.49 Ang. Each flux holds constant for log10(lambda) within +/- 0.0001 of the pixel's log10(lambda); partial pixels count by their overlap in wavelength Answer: 15.6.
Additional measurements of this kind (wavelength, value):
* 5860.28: 16.13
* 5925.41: 14.55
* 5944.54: 15.06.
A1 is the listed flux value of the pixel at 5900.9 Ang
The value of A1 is 14.58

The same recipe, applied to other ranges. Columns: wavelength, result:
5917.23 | 14.85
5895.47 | 13.56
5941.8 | 13.25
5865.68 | 14.27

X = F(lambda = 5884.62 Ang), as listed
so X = 14.39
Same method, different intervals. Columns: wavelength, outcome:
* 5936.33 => 15.93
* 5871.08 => 15.92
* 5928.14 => 16.03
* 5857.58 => 15.6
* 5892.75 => 14.08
